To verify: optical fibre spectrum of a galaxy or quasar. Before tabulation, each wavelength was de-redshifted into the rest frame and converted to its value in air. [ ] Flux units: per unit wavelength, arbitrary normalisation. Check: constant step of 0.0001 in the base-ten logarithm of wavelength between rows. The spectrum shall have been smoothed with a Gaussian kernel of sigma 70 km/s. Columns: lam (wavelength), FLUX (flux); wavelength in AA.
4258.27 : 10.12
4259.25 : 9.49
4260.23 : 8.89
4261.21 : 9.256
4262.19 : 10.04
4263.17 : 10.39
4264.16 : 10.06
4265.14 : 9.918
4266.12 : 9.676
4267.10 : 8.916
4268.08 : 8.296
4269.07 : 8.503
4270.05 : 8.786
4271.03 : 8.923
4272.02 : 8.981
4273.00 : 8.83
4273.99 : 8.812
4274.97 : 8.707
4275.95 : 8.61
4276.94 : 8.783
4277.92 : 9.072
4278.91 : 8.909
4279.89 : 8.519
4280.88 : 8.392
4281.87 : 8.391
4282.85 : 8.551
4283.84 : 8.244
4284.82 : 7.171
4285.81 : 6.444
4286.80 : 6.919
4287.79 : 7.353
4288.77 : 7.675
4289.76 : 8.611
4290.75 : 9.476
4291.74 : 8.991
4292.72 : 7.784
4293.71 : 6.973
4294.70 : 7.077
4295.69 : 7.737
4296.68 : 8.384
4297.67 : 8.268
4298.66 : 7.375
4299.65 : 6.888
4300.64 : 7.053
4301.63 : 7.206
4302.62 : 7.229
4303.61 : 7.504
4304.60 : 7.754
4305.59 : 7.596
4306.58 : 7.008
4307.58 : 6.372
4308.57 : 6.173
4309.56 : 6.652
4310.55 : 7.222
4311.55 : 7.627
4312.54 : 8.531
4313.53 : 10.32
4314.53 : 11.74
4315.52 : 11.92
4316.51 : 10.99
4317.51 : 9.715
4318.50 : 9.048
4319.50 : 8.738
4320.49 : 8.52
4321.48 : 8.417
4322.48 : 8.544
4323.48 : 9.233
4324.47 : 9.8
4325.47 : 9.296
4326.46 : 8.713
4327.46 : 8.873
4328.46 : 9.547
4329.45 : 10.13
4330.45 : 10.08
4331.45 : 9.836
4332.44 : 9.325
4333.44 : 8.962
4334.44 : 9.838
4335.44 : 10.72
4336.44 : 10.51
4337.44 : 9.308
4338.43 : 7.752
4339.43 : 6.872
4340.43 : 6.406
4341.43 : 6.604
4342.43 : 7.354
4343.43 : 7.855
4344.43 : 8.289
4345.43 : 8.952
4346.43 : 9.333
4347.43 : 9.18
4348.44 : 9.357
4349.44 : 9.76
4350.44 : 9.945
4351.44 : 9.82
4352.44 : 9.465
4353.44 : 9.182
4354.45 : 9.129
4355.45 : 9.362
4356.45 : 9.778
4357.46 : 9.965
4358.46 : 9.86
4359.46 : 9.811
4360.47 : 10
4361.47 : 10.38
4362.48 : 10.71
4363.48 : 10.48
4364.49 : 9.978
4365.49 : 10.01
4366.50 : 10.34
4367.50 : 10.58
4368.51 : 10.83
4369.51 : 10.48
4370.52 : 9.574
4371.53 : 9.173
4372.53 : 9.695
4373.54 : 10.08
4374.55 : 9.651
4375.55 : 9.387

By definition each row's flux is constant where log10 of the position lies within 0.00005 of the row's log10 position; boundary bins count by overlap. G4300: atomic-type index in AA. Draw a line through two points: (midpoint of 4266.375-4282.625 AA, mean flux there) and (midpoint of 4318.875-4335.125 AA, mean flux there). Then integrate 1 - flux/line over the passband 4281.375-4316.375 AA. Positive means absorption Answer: 4.1 AA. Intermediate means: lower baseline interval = 8.73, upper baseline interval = 9.25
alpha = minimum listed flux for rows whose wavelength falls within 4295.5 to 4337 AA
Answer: 6.173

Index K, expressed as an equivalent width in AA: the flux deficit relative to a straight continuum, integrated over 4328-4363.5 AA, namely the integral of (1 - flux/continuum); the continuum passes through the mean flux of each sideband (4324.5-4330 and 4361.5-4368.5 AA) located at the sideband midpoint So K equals 2.16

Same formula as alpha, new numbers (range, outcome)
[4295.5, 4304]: 6.888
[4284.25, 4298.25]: 6.444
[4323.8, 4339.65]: 6.872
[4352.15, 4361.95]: 9.129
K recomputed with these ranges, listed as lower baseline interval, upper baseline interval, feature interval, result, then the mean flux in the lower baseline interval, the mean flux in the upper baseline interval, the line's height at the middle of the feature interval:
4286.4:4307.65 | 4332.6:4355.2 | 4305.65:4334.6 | -2.57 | 7.63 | 8.86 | 8.23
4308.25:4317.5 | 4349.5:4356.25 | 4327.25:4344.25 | 0.97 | 9.11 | 9.52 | 9.35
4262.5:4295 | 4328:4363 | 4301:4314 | 2.01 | 8.52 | 9.24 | 8.83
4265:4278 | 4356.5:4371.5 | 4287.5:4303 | 2.44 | 8.89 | 10.2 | 9.21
